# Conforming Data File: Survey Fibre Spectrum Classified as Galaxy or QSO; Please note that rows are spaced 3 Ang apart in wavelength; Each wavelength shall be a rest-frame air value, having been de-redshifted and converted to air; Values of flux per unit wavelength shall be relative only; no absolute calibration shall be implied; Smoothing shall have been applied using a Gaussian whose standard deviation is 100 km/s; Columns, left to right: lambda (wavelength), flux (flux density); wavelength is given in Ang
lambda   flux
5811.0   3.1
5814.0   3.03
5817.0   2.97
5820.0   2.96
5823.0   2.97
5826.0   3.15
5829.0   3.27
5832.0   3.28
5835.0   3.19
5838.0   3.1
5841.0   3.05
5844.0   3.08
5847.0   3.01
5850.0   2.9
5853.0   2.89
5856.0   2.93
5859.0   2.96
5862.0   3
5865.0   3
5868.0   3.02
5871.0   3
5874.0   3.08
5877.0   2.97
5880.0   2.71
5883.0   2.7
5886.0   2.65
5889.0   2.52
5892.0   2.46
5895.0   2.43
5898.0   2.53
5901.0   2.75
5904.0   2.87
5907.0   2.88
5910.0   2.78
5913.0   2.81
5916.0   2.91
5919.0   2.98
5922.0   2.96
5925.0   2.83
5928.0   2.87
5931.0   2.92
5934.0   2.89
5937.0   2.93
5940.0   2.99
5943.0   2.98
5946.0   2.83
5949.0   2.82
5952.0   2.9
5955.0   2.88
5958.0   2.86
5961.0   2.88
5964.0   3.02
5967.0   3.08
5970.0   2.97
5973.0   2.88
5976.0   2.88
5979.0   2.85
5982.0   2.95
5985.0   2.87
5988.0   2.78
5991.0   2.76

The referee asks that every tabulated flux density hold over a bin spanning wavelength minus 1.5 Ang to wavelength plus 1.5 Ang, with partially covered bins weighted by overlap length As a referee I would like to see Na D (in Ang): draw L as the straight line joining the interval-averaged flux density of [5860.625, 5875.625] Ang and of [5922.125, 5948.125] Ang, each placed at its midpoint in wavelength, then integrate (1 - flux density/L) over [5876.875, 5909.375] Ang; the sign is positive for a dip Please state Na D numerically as 3.36 Ang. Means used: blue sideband 3.02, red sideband 2.91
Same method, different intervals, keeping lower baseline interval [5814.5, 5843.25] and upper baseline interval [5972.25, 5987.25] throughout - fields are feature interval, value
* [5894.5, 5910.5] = 1.5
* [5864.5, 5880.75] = 0.3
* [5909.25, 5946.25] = 0.7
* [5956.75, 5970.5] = -0.3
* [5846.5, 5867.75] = 0.7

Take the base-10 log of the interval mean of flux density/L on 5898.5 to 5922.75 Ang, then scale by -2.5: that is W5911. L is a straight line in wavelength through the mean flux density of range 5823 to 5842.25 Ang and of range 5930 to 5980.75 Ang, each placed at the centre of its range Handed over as 0.06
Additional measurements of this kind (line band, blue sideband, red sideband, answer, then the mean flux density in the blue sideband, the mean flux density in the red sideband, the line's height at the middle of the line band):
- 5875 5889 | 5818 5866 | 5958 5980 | 0.10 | 3.05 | 2.93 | 3.01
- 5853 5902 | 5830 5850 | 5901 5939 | 0.08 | 3.11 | 2.88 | 3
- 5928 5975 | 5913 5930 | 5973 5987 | -0.01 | 2.9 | 2.88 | 2.89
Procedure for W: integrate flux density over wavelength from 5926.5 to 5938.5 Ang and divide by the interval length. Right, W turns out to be 2.9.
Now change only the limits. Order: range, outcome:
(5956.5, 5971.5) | 2.96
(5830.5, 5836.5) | 3.23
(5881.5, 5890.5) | 2.62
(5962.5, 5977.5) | 2.97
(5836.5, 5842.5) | 3.07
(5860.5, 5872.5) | 3.01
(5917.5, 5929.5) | 2.91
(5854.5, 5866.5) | 2.97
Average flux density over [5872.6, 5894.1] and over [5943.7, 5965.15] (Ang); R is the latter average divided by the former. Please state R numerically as 1.1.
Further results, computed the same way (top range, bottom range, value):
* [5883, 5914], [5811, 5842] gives 0.86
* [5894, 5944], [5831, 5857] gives 0.93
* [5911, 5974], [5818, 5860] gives 0.95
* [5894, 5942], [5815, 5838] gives 0.91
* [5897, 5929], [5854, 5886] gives 0.97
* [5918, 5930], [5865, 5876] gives 0.96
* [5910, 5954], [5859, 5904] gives 1.04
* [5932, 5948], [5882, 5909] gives 1.10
